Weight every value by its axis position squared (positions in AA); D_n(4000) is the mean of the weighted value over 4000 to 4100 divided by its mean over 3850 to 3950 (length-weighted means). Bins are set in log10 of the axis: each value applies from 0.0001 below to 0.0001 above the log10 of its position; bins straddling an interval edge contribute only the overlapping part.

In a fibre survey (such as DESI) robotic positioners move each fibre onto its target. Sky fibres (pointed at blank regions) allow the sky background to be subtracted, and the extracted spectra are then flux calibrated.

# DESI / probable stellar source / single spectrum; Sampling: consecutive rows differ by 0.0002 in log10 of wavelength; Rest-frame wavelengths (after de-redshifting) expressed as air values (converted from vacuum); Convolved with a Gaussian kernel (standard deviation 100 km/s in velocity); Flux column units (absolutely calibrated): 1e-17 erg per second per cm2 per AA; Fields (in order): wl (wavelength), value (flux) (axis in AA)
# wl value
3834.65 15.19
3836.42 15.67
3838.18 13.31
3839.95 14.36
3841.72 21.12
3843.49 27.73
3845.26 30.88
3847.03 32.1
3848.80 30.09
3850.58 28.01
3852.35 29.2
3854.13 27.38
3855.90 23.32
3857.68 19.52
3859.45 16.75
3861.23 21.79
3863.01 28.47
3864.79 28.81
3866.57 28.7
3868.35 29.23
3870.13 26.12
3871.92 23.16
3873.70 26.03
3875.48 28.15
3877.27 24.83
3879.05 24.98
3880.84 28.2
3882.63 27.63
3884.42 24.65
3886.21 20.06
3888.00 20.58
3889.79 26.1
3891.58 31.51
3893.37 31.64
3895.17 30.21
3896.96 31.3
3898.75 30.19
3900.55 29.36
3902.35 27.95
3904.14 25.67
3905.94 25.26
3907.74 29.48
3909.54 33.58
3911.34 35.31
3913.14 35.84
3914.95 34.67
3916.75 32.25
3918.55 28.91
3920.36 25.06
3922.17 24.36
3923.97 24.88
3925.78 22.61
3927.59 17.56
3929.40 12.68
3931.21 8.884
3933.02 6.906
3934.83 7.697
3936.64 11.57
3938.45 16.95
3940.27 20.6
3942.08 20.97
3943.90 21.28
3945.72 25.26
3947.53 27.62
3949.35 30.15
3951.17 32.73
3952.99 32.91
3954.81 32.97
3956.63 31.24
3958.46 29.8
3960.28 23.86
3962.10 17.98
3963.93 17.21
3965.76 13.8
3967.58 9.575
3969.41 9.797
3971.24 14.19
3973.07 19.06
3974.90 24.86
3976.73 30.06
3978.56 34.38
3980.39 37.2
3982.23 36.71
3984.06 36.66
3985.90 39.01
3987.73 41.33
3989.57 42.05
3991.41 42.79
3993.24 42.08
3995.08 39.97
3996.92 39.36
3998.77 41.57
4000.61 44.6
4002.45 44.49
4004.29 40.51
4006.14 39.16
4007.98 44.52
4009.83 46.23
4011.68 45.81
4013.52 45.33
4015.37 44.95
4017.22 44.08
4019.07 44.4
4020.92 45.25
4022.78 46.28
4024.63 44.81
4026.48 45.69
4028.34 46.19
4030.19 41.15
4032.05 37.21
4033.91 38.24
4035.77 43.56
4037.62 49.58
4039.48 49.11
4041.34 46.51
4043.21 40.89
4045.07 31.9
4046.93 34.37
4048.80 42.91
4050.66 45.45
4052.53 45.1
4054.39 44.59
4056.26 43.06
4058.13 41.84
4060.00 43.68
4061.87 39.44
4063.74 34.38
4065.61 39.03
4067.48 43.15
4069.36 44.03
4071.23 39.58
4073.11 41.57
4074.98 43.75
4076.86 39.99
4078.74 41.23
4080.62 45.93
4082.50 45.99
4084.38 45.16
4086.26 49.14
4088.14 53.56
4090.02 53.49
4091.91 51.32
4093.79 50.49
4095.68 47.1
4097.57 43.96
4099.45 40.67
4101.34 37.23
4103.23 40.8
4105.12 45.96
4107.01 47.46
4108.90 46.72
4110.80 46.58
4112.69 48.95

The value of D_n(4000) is 1.89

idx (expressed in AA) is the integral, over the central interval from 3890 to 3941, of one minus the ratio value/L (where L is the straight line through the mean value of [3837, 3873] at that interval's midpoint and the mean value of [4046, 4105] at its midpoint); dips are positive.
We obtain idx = 8.5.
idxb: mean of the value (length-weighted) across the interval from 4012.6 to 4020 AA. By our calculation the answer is 44.7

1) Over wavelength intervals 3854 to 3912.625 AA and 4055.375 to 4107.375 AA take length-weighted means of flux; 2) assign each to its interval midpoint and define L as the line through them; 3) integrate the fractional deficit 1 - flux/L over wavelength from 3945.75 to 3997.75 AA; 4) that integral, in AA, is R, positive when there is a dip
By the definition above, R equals 7.74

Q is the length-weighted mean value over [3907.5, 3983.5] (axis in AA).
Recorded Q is 23.9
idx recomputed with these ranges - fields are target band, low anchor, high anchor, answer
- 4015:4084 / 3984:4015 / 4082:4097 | 5.3 AA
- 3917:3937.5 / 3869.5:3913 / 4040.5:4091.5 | 8.6 AA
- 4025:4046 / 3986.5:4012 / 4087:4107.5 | 0.5 AA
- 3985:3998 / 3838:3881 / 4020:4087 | -1.3 AA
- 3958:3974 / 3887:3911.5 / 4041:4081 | 8.0 AA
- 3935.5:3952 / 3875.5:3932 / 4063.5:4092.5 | 4.4 AA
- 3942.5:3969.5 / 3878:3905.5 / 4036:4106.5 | 7.3 AA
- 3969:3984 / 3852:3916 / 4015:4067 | 3.9 AA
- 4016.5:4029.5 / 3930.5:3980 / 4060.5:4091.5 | -4.3 AA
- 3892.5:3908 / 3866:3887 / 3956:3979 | -2.7 AA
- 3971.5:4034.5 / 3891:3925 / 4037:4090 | -3.5 AA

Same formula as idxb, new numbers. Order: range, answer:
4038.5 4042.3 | 47.7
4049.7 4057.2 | 44.6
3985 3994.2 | 41.5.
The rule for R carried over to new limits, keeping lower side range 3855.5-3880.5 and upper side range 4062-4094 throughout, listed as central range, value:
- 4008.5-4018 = -1.7 AA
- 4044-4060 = 0.3 AA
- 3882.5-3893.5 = 0.6 AA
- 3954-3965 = 2.7 AA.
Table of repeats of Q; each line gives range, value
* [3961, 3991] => 26.8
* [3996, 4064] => 42.9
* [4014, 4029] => 45.2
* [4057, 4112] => 44.3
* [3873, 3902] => 27.2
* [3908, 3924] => 30.8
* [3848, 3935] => 25.8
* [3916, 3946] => 19.1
